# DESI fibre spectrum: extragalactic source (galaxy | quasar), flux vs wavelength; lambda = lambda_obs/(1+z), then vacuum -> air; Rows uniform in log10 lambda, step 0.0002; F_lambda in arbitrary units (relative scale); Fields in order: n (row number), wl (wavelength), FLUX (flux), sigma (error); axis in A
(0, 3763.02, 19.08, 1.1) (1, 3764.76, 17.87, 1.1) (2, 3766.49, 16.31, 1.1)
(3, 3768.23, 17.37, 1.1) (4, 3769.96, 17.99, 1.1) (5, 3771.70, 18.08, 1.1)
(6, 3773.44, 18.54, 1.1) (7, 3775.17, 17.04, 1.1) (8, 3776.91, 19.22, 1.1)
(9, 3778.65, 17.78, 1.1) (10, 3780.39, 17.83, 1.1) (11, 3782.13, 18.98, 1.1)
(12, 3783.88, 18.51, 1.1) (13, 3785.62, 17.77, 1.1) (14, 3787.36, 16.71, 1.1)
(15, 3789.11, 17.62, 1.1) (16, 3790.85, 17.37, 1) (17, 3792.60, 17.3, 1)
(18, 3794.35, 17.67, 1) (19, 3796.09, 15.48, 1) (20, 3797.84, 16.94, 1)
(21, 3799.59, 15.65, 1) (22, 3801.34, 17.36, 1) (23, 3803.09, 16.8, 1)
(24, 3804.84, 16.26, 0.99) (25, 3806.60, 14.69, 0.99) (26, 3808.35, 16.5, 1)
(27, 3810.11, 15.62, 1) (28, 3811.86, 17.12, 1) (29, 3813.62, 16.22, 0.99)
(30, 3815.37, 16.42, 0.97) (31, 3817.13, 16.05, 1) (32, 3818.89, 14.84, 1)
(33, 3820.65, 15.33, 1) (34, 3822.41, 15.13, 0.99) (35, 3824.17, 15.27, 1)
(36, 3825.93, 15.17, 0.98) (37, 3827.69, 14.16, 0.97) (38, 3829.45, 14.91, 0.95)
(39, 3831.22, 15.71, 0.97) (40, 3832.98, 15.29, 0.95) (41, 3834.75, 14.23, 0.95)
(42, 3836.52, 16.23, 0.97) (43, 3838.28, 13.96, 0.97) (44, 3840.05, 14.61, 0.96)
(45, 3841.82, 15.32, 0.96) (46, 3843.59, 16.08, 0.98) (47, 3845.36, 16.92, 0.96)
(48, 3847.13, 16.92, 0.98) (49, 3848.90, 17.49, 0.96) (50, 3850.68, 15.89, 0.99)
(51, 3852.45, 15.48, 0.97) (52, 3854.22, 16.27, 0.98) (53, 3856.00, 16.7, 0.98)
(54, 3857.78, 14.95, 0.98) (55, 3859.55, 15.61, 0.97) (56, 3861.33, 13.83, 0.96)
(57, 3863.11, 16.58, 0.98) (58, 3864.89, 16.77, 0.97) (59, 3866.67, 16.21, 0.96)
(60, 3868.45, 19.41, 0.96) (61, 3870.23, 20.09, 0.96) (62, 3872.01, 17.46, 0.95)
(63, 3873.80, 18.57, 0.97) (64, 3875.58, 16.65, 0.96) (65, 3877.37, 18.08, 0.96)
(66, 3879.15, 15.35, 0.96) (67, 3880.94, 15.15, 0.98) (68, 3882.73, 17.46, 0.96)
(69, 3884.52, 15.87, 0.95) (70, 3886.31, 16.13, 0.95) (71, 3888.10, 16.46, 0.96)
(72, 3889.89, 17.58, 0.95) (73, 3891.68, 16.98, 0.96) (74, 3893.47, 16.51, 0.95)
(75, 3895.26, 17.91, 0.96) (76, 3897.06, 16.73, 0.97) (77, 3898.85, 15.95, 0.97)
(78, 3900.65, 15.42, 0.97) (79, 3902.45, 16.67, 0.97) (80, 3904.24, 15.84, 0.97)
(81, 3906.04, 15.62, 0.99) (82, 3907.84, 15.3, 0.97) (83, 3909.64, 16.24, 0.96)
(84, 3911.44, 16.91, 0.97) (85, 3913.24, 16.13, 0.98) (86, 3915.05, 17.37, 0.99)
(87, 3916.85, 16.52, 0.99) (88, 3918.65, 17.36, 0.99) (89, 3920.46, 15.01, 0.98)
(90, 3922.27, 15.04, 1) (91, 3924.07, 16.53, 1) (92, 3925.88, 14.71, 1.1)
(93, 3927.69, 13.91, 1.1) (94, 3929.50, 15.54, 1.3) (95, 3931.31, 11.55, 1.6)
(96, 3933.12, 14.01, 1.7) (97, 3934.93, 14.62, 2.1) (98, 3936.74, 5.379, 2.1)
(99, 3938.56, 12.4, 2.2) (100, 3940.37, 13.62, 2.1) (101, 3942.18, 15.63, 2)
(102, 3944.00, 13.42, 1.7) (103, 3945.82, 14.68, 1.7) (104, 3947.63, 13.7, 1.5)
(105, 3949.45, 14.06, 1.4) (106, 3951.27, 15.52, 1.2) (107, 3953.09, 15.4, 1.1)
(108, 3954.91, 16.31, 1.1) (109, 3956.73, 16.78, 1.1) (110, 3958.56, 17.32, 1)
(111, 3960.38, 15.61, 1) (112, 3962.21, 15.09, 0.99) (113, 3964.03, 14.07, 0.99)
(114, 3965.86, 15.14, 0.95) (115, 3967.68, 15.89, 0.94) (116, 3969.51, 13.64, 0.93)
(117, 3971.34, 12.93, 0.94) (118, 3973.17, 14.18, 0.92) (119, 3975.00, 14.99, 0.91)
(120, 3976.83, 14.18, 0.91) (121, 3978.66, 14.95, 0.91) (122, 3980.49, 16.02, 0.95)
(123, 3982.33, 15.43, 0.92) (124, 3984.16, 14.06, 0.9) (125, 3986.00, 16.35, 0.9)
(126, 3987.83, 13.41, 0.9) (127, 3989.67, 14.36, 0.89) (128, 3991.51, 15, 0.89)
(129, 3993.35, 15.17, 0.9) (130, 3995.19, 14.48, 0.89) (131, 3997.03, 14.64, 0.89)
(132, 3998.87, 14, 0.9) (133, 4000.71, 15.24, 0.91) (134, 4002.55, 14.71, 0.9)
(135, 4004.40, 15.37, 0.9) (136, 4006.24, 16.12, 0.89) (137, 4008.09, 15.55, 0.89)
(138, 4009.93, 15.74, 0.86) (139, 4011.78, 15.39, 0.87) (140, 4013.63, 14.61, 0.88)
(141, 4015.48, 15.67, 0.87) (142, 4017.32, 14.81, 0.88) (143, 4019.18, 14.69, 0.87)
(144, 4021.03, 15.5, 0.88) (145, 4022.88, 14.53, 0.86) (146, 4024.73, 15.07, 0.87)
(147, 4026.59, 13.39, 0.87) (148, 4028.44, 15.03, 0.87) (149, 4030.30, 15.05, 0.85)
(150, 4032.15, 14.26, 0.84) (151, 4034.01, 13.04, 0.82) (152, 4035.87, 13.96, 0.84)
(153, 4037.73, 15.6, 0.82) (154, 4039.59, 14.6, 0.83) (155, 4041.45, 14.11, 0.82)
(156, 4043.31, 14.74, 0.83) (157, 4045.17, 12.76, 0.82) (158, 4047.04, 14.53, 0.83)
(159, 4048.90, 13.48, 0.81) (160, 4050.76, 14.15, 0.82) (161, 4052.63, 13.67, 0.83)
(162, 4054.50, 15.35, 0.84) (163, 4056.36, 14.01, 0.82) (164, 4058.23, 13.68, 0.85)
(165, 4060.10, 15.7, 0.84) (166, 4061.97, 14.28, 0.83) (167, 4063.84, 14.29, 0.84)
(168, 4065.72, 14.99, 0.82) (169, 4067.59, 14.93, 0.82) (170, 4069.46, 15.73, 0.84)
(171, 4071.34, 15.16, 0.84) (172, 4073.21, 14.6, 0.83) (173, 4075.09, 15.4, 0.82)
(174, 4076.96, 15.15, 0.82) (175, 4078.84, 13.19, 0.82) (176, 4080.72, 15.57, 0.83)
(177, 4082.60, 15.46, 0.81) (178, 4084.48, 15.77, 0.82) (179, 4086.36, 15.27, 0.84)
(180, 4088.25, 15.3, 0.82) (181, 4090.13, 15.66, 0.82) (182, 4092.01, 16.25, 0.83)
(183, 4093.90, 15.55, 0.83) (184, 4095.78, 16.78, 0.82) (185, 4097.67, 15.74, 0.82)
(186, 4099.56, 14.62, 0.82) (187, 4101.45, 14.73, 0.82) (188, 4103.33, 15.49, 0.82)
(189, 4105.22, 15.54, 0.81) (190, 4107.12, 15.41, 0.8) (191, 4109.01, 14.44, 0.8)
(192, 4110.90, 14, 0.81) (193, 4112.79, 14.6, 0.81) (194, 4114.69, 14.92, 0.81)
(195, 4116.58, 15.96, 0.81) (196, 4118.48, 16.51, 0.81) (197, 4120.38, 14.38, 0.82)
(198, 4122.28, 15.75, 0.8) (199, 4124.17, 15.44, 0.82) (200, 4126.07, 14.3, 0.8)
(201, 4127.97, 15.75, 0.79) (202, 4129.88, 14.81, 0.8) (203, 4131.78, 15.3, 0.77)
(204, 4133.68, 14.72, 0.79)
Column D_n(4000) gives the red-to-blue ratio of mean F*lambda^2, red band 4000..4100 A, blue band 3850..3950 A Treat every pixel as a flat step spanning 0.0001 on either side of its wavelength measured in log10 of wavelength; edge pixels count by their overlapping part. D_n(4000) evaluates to 1.0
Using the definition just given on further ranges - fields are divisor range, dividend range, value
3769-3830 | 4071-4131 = 1.06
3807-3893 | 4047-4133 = 1.05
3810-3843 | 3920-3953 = 0.96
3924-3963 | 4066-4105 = 1.15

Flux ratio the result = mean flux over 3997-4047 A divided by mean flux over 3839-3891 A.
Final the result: 0.9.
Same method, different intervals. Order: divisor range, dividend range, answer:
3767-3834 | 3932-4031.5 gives 0.88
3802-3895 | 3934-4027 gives 0.91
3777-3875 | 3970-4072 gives 0.90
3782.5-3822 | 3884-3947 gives 0.92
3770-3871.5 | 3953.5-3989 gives 0.92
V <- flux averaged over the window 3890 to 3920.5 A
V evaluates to 16.5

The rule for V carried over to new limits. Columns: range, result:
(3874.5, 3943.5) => 15.5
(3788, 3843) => 15.8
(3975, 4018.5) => 15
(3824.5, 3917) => 16.3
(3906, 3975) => 14.8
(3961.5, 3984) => 14.7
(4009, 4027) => 15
